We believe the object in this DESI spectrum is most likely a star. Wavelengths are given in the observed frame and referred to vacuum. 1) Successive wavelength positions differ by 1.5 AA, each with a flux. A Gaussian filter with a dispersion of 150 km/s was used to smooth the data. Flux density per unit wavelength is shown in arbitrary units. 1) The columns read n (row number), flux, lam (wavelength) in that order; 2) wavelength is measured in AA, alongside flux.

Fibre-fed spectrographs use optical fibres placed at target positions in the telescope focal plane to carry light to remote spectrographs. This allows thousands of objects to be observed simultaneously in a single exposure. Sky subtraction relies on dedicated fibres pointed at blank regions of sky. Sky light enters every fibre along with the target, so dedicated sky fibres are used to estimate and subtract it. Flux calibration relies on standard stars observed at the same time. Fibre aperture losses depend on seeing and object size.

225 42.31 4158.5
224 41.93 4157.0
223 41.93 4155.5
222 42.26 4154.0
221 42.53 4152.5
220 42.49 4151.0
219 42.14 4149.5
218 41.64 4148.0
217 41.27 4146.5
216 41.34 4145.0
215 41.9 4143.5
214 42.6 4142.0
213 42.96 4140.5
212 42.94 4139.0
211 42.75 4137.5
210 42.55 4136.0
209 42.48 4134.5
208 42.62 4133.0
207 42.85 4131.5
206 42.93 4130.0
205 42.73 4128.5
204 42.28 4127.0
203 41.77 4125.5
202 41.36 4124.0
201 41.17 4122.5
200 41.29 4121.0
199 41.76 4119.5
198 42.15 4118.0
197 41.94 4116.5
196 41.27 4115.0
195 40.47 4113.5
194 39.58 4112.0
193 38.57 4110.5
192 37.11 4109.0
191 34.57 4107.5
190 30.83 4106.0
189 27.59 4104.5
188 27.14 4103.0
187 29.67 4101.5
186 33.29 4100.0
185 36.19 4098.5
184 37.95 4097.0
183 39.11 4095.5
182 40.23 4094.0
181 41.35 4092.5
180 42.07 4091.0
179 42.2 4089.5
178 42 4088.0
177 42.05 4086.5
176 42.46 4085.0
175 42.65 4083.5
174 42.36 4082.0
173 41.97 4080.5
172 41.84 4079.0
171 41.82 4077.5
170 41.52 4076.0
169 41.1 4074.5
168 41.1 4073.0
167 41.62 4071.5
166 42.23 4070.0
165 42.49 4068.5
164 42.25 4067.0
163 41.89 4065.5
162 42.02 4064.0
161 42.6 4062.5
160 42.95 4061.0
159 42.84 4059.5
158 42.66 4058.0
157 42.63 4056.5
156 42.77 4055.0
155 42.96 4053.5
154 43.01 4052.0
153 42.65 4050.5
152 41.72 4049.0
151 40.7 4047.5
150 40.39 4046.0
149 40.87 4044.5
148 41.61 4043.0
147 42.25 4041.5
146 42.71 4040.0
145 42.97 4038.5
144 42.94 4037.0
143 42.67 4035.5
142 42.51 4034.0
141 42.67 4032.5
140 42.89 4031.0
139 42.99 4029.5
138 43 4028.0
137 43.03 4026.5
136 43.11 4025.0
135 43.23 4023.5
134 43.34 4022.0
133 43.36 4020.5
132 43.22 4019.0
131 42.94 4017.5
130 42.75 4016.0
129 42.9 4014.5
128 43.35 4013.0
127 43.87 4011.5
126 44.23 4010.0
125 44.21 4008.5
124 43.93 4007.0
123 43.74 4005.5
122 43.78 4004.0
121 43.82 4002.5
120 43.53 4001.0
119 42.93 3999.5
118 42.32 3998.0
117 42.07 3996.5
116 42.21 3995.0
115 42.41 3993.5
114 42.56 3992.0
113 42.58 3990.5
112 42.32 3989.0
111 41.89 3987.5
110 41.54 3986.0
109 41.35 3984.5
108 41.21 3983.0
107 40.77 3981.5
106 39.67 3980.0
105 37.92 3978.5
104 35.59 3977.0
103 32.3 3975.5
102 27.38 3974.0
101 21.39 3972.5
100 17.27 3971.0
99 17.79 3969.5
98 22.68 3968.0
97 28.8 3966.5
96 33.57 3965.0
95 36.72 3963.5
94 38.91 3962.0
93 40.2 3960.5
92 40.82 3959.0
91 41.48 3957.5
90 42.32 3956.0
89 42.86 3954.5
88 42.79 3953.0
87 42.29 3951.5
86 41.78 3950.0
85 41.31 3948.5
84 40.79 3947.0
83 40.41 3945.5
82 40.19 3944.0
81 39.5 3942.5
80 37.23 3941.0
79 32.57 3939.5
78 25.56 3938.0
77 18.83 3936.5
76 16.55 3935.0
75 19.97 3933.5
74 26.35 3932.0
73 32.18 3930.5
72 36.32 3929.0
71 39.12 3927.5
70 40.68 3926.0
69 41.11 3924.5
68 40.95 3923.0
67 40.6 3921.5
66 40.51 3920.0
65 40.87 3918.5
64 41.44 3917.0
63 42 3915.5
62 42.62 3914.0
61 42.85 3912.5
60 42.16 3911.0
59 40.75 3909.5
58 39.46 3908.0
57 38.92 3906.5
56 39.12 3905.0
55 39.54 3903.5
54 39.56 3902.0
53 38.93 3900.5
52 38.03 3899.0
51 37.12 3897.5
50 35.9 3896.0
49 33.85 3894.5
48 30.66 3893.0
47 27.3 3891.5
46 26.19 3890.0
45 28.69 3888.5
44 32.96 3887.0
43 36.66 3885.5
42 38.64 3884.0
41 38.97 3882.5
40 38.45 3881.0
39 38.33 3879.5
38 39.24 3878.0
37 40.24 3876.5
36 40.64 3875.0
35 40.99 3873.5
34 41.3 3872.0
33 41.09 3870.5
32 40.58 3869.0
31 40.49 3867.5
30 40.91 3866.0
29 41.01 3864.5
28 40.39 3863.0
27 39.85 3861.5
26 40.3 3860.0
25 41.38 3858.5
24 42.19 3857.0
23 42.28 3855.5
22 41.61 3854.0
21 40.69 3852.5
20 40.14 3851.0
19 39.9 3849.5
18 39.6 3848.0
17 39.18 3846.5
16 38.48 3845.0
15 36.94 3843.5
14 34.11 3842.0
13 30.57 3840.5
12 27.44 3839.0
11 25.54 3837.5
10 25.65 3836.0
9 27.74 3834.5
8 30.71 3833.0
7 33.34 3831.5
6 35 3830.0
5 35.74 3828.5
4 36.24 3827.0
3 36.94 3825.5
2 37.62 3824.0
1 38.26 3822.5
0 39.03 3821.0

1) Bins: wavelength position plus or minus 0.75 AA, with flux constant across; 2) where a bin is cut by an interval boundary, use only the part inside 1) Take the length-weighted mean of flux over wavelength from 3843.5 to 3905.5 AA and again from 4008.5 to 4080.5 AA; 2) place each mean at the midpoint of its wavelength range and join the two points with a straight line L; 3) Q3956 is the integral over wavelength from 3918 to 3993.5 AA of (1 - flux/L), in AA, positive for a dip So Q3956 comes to 8.4 AA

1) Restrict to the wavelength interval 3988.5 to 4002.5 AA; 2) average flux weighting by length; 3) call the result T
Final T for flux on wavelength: 42.6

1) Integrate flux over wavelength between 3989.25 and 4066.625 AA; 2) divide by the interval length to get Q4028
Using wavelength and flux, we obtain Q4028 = 42.8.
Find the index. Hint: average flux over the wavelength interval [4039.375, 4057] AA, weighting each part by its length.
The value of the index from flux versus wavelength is 42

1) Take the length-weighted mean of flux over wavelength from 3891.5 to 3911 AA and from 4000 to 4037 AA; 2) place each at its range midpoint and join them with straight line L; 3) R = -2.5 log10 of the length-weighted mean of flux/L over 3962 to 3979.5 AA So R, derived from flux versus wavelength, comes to 0.38 mag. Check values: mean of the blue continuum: 37.4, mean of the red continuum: 43.3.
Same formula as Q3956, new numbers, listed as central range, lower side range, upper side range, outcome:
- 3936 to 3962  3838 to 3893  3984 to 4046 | 1.4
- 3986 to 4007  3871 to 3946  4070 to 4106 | -2.8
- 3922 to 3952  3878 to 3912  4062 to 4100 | 2.3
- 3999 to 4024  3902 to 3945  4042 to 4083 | -2.2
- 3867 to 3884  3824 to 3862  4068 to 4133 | -1.6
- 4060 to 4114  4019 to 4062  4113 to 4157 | 3.8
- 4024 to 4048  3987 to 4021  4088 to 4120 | -0.6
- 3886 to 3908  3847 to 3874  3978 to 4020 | 3.4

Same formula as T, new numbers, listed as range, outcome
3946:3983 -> 35.5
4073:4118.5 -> 38.8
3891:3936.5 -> 36.6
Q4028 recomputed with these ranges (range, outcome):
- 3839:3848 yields 35.5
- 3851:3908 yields 38.2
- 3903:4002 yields 37.2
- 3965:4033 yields 39.5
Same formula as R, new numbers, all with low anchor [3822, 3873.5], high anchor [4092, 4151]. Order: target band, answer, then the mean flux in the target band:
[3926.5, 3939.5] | 0.352 mag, 27.5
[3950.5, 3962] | -0.094 mag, 41.6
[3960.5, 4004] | 0.048 mag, 36.7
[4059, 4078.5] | -0.077 mag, 42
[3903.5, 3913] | -0.074 mag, 40.4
